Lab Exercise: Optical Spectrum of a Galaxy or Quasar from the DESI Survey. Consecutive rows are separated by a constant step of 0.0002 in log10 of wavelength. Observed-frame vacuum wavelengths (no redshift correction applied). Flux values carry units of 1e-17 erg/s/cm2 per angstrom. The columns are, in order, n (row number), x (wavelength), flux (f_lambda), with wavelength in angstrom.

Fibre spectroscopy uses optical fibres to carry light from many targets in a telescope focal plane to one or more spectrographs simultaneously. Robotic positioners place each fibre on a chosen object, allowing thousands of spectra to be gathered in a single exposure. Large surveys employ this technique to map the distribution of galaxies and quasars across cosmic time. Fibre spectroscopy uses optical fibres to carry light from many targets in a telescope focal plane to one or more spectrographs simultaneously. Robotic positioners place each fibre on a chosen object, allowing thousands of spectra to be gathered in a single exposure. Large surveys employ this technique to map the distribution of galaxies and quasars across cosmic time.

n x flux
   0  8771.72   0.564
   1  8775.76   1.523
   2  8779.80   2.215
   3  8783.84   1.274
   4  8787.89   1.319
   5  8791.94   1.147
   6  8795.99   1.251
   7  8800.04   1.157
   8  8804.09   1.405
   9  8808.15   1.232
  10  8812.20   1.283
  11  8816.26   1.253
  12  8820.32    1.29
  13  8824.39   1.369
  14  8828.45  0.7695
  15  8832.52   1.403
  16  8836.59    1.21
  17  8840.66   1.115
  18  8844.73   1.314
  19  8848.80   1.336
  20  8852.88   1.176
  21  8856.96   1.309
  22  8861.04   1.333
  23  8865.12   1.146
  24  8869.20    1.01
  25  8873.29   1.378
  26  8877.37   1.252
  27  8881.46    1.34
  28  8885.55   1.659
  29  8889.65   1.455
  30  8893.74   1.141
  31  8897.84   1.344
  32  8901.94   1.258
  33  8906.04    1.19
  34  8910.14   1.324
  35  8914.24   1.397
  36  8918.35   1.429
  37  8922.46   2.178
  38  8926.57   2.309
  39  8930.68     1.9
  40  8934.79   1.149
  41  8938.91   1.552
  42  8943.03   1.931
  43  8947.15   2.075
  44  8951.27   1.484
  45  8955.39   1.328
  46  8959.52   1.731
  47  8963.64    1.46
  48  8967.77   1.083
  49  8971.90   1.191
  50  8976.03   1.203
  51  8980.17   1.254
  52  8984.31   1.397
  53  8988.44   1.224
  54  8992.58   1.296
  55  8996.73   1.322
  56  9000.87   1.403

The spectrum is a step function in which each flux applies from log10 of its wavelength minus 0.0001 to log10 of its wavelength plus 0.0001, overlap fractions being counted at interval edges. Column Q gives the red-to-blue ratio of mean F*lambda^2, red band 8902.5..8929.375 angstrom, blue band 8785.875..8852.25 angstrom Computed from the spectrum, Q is 1.34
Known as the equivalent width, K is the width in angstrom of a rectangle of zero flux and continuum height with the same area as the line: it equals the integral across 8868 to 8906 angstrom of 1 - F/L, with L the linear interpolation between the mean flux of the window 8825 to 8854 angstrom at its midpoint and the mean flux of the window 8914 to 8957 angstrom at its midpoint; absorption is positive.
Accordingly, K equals 3.6 angstrom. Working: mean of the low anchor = 1.2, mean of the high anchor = 1.72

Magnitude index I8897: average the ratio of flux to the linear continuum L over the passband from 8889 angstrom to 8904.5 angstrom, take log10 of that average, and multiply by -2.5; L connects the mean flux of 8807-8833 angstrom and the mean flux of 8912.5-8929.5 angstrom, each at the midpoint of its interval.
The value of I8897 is 0.30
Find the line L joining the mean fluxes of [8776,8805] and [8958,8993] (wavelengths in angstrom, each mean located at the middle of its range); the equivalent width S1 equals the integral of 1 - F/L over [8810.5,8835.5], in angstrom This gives 2.89 angstrom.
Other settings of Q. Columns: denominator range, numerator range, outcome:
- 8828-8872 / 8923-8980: 1.33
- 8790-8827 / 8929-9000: 1.19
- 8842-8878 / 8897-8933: 1.30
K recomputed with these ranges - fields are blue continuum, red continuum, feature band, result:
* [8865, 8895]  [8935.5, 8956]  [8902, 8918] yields 1.8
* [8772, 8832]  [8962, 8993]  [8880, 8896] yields -1.5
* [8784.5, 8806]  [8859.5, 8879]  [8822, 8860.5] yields 0.2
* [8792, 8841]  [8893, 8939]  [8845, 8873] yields 2.5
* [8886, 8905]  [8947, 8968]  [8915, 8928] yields -4.5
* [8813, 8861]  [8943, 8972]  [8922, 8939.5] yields -4.1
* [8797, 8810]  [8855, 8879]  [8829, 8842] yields 0.6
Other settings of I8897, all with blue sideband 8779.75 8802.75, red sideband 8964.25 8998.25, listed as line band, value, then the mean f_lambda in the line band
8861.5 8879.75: 0.072 mag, 1.21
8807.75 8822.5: 0.039 mag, 1.27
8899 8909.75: 0.028 mag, 1.25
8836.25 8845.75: 0.089 mag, 1.2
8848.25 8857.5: 0.037 mag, 1.26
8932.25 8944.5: -0.209 mag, 1.54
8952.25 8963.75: -0.196 mag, 1.51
